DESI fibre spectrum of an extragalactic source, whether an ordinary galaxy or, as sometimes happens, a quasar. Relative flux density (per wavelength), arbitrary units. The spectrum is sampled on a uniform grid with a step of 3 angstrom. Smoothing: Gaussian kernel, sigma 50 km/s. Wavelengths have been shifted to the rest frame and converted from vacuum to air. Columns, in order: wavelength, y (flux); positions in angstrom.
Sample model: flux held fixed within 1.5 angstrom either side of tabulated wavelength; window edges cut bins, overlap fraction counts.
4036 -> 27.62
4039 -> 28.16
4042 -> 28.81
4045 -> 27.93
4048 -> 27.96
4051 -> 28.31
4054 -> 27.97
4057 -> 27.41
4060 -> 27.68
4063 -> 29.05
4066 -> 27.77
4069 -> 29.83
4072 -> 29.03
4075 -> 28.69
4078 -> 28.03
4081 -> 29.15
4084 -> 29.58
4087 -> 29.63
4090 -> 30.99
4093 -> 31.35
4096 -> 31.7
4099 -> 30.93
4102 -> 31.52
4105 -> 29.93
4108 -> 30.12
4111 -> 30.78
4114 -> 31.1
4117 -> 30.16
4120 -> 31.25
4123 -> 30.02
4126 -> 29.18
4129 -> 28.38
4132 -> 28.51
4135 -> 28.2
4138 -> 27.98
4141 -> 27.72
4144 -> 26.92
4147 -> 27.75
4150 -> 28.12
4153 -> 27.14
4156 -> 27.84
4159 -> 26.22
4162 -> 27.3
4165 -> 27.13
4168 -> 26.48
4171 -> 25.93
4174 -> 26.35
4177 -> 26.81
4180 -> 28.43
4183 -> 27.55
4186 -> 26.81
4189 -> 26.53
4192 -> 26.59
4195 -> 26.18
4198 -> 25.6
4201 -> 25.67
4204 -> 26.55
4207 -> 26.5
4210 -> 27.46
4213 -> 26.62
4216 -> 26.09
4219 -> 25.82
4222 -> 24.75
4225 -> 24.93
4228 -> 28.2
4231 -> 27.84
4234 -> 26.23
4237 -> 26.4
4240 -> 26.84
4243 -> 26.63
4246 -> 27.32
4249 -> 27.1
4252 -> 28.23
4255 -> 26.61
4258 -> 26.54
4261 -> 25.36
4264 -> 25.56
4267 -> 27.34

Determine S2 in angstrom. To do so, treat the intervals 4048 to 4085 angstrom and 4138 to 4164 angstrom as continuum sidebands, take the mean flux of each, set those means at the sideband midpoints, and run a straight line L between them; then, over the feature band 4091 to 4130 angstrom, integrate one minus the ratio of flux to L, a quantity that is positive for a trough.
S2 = -3.6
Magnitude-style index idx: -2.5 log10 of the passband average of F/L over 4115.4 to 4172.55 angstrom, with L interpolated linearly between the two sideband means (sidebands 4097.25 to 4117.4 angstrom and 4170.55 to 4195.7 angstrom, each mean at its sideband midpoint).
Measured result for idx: 0.03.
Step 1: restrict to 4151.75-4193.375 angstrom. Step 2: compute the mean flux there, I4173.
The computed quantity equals 26.9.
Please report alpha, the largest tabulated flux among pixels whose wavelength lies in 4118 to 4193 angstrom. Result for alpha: 31.25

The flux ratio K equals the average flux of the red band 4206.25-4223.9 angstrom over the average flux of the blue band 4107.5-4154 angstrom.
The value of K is 0.90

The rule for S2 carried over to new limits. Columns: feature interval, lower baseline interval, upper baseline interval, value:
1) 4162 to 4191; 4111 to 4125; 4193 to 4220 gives 0.9 angstrom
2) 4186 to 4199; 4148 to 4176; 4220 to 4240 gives 0.2 angstrom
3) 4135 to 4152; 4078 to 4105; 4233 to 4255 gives 0.9 angstrom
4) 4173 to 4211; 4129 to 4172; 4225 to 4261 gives 0.7 angstrom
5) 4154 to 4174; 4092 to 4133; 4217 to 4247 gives 1.3 angstrom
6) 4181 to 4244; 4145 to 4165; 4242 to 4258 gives 1.7 angstrom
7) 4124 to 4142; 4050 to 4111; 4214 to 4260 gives 0.1 angstrom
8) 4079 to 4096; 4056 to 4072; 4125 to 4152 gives -1.1 angstrom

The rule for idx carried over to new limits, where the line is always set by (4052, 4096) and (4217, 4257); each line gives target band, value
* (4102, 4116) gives -0.074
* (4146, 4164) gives 0.020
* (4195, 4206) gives 0.050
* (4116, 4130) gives -0.055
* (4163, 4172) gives 0.045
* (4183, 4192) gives 0.024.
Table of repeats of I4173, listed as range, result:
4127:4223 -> 27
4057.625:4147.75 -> 29.4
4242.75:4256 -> 27.3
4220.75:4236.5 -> 26.4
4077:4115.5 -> 30.4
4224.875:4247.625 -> 26.9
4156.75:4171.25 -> 26.7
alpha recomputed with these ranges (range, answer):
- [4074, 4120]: 31.7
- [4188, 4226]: 27.46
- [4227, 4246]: 28.2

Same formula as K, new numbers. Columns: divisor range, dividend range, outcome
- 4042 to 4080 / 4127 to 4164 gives 0.98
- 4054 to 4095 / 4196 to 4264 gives 0.91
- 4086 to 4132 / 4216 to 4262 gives 0.87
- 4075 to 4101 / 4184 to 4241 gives 0.88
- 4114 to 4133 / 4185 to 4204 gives 0.88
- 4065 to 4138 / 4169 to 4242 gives 0.89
